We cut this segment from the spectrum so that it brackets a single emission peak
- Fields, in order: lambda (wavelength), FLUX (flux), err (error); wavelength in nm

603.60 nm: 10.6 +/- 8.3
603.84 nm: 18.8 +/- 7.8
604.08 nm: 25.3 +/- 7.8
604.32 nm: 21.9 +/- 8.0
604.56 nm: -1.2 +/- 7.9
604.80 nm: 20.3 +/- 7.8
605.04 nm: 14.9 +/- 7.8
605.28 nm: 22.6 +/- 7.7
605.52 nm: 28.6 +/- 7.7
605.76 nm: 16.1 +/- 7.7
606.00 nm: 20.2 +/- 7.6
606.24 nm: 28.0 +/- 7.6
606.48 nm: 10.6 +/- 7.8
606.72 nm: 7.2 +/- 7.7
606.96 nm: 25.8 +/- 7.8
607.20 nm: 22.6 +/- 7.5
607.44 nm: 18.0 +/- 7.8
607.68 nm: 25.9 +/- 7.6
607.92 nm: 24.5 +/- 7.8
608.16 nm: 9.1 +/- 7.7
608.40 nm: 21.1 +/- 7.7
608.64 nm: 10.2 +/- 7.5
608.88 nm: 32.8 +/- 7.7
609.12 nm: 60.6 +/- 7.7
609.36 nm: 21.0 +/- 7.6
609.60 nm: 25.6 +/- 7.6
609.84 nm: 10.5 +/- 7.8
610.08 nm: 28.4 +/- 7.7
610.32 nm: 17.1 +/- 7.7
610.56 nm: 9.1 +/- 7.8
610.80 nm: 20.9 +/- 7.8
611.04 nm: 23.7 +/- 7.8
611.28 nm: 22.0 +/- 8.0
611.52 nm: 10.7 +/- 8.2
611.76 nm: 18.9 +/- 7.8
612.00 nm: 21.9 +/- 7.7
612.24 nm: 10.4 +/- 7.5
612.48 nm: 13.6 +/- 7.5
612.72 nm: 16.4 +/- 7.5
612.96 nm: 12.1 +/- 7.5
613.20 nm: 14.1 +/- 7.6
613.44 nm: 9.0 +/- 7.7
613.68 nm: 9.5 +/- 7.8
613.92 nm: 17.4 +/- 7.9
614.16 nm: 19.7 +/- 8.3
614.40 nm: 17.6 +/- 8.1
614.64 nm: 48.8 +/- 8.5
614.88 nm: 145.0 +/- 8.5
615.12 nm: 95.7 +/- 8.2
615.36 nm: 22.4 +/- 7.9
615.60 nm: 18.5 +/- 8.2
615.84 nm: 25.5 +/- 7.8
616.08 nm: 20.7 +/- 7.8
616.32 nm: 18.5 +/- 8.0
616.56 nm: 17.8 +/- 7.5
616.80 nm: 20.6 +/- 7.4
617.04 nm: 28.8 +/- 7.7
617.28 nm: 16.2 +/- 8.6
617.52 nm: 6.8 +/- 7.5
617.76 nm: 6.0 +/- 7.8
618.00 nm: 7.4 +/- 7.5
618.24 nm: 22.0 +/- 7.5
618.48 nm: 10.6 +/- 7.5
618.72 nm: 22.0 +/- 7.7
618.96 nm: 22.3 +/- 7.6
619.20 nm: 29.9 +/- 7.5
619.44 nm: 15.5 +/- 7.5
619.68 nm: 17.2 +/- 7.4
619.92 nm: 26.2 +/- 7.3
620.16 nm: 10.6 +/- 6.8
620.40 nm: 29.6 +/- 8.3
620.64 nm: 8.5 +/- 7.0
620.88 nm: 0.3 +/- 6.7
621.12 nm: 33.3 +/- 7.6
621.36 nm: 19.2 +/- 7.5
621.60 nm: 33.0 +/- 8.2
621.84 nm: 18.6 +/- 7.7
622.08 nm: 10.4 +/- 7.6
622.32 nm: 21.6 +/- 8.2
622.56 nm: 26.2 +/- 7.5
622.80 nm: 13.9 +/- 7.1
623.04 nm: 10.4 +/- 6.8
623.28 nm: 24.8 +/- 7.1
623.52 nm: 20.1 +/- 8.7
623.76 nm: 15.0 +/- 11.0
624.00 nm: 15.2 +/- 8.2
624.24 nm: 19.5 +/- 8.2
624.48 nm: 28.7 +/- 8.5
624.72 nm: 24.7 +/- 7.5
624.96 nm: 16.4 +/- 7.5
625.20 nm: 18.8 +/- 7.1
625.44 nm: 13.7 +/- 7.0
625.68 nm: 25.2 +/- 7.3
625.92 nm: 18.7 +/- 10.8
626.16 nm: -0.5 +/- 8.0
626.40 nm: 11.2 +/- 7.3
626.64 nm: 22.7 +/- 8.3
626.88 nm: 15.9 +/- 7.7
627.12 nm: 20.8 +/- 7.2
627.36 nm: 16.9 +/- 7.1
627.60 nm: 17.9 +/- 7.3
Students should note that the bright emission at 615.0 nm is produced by [O III] 5007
